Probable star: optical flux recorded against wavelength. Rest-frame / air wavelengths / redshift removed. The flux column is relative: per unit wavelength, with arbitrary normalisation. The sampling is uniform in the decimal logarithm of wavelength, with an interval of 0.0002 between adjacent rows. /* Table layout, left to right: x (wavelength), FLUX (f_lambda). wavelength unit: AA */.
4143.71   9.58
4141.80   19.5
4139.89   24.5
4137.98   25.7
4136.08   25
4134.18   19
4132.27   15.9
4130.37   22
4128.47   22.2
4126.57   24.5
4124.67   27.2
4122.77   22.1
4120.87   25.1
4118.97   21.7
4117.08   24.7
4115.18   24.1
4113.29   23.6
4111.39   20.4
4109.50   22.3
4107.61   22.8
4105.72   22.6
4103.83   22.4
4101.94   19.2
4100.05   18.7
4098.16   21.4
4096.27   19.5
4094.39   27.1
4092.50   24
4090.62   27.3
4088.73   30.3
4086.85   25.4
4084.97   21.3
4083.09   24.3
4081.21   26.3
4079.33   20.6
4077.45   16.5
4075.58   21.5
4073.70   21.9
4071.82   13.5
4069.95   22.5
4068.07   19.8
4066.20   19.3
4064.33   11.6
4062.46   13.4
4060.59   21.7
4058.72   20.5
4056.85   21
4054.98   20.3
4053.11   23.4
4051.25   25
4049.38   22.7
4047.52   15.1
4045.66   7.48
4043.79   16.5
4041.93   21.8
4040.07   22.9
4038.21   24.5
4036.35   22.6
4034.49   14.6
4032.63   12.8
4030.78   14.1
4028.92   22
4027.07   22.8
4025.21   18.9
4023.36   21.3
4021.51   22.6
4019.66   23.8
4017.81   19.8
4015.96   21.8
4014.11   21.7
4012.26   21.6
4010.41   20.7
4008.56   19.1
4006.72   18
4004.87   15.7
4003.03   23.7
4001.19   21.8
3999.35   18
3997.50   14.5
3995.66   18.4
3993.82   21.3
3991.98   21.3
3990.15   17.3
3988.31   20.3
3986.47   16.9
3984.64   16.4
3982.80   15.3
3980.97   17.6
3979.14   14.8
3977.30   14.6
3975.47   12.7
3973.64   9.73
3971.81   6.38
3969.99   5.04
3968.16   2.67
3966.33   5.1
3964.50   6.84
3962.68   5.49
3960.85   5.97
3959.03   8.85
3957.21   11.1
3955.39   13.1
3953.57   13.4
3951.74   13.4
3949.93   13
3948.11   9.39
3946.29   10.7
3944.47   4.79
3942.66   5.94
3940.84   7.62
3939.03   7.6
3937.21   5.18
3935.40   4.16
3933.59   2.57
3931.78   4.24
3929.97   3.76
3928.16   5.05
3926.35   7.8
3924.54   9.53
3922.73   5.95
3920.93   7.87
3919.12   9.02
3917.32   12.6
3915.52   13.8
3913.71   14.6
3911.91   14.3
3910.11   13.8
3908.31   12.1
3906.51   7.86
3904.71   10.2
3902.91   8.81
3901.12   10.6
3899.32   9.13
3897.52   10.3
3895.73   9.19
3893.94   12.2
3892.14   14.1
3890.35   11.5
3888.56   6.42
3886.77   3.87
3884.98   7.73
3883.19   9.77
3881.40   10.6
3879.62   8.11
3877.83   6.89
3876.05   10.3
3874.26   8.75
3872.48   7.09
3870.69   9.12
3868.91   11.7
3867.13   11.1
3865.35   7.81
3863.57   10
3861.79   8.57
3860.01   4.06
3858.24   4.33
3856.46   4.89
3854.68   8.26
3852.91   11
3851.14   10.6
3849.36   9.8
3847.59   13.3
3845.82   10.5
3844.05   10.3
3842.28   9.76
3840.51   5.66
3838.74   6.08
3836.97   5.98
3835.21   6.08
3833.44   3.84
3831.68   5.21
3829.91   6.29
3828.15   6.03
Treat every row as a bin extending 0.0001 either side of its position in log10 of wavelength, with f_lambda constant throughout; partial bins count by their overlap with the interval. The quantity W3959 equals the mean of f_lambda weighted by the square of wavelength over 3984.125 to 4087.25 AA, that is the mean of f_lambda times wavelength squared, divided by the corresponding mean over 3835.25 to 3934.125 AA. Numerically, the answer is 2.37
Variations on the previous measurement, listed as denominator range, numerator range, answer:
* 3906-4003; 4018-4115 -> 1.97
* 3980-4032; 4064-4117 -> 1.17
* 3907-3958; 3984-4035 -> 2.21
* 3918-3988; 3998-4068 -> 2.24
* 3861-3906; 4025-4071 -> 2.22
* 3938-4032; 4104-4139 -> 1.64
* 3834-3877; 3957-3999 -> 1.59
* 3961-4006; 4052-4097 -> 1.58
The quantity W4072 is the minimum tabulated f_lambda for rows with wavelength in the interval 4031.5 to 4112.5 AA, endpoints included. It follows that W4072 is 7.48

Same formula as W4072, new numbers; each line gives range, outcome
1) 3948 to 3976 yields 2.67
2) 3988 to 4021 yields 14.5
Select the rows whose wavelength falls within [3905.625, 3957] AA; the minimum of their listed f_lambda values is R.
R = 2.57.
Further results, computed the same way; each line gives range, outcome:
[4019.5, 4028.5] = 18.9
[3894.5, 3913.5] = 7.86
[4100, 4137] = 15.9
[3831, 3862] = 3.84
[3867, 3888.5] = 3.87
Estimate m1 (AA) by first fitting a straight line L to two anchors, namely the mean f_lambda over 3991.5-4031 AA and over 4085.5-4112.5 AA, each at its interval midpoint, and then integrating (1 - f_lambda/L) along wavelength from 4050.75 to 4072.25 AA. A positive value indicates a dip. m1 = 2.4 AA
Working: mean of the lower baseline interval 20.2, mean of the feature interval 19.4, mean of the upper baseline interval 23.1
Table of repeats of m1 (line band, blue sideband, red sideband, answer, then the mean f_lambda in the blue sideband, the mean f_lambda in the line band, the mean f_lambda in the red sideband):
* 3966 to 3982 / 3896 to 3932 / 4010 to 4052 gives 5.31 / 9.66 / 10.1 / 19.8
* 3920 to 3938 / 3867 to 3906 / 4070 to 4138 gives 9.48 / 9.38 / 5.62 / 22.5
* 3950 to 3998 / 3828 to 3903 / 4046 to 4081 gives 6.61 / 8.53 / 12.6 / 19.4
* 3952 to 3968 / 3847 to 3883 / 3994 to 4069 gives 6.64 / 8.8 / 8.63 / 19.4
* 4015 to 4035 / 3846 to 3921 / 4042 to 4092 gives -1.88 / 9.7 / 19.6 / 20.4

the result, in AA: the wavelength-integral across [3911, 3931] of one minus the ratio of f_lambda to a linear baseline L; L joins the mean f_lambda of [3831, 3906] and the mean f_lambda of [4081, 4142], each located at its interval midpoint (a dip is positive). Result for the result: 3.79 AA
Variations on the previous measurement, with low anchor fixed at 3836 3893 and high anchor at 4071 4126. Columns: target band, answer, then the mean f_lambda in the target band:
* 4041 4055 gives 0.54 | 19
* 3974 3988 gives 0.21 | 15.5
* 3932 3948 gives 8.58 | 6.16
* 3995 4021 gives -3.98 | 20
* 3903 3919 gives -0.79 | 12.1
